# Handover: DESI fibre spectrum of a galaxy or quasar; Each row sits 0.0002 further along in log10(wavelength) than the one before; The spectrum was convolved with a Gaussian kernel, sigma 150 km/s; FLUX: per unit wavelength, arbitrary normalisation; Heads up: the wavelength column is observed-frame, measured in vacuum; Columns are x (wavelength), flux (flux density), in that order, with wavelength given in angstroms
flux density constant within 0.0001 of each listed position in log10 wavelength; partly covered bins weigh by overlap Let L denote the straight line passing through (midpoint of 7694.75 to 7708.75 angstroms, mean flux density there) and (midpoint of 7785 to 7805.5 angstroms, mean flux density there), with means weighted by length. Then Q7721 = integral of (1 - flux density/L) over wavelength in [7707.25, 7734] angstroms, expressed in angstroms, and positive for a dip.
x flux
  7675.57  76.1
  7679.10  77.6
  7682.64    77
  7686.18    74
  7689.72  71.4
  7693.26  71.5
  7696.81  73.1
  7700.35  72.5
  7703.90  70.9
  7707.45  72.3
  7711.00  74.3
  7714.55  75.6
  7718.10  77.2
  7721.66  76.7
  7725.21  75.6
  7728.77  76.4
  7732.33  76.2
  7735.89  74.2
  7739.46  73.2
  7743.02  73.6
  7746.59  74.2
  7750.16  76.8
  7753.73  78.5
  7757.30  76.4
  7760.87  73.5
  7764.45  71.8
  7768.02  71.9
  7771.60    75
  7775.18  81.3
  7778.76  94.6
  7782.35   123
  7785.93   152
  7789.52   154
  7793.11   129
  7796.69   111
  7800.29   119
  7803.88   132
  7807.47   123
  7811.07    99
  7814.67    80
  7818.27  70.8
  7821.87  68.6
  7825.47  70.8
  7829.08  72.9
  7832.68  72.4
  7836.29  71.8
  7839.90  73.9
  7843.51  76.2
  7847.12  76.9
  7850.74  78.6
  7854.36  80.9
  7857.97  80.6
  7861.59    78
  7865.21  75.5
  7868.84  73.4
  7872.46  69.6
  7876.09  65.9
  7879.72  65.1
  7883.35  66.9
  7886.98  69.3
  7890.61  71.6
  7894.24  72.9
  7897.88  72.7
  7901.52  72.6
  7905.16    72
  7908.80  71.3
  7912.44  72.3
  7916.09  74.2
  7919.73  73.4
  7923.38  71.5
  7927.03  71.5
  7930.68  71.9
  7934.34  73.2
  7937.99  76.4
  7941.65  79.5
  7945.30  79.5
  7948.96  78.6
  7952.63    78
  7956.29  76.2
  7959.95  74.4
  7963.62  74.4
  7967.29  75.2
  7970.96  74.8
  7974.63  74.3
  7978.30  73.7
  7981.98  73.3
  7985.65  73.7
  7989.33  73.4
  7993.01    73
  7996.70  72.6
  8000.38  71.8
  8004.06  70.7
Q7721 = 2.63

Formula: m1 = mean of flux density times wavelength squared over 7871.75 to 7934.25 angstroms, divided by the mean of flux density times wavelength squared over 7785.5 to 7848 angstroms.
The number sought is 0.75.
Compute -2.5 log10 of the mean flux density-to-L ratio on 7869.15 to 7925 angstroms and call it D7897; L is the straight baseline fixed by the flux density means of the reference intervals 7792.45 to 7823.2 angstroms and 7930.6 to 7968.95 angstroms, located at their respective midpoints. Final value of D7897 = 0.21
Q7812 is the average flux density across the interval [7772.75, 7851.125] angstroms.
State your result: 96.9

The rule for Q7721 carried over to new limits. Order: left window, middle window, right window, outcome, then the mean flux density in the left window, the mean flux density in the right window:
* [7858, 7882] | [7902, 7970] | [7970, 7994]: -1.5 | 71.8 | 73.7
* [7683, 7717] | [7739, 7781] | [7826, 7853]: -2.0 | 73.1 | 74.6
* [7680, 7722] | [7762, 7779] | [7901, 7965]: -0.7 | 73.8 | 74.5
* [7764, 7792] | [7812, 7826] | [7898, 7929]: 3.1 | 105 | 72.4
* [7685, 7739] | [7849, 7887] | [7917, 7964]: 0.8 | 74.1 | 75.3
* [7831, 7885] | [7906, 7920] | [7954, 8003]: 0.2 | 73.7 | 73.9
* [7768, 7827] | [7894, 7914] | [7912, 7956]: 2.3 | 104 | 75.1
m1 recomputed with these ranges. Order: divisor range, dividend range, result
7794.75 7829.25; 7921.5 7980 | 0.81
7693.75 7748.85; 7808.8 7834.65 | 1.06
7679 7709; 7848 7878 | 1.08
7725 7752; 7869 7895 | 0.95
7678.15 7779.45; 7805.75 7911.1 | 1.04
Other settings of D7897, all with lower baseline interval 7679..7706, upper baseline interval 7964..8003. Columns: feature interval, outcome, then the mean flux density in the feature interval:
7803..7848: -0.132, 82.9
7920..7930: 0.025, 71.8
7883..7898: 0.039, 70.8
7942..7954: -0.076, 78.8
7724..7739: -0.031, 75.4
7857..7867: -0.063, 77.8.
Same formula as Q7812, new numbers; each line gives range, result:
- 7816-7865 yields 74.9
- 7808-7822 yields 84.8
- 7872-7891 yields 67.7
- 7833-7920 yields 73.1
